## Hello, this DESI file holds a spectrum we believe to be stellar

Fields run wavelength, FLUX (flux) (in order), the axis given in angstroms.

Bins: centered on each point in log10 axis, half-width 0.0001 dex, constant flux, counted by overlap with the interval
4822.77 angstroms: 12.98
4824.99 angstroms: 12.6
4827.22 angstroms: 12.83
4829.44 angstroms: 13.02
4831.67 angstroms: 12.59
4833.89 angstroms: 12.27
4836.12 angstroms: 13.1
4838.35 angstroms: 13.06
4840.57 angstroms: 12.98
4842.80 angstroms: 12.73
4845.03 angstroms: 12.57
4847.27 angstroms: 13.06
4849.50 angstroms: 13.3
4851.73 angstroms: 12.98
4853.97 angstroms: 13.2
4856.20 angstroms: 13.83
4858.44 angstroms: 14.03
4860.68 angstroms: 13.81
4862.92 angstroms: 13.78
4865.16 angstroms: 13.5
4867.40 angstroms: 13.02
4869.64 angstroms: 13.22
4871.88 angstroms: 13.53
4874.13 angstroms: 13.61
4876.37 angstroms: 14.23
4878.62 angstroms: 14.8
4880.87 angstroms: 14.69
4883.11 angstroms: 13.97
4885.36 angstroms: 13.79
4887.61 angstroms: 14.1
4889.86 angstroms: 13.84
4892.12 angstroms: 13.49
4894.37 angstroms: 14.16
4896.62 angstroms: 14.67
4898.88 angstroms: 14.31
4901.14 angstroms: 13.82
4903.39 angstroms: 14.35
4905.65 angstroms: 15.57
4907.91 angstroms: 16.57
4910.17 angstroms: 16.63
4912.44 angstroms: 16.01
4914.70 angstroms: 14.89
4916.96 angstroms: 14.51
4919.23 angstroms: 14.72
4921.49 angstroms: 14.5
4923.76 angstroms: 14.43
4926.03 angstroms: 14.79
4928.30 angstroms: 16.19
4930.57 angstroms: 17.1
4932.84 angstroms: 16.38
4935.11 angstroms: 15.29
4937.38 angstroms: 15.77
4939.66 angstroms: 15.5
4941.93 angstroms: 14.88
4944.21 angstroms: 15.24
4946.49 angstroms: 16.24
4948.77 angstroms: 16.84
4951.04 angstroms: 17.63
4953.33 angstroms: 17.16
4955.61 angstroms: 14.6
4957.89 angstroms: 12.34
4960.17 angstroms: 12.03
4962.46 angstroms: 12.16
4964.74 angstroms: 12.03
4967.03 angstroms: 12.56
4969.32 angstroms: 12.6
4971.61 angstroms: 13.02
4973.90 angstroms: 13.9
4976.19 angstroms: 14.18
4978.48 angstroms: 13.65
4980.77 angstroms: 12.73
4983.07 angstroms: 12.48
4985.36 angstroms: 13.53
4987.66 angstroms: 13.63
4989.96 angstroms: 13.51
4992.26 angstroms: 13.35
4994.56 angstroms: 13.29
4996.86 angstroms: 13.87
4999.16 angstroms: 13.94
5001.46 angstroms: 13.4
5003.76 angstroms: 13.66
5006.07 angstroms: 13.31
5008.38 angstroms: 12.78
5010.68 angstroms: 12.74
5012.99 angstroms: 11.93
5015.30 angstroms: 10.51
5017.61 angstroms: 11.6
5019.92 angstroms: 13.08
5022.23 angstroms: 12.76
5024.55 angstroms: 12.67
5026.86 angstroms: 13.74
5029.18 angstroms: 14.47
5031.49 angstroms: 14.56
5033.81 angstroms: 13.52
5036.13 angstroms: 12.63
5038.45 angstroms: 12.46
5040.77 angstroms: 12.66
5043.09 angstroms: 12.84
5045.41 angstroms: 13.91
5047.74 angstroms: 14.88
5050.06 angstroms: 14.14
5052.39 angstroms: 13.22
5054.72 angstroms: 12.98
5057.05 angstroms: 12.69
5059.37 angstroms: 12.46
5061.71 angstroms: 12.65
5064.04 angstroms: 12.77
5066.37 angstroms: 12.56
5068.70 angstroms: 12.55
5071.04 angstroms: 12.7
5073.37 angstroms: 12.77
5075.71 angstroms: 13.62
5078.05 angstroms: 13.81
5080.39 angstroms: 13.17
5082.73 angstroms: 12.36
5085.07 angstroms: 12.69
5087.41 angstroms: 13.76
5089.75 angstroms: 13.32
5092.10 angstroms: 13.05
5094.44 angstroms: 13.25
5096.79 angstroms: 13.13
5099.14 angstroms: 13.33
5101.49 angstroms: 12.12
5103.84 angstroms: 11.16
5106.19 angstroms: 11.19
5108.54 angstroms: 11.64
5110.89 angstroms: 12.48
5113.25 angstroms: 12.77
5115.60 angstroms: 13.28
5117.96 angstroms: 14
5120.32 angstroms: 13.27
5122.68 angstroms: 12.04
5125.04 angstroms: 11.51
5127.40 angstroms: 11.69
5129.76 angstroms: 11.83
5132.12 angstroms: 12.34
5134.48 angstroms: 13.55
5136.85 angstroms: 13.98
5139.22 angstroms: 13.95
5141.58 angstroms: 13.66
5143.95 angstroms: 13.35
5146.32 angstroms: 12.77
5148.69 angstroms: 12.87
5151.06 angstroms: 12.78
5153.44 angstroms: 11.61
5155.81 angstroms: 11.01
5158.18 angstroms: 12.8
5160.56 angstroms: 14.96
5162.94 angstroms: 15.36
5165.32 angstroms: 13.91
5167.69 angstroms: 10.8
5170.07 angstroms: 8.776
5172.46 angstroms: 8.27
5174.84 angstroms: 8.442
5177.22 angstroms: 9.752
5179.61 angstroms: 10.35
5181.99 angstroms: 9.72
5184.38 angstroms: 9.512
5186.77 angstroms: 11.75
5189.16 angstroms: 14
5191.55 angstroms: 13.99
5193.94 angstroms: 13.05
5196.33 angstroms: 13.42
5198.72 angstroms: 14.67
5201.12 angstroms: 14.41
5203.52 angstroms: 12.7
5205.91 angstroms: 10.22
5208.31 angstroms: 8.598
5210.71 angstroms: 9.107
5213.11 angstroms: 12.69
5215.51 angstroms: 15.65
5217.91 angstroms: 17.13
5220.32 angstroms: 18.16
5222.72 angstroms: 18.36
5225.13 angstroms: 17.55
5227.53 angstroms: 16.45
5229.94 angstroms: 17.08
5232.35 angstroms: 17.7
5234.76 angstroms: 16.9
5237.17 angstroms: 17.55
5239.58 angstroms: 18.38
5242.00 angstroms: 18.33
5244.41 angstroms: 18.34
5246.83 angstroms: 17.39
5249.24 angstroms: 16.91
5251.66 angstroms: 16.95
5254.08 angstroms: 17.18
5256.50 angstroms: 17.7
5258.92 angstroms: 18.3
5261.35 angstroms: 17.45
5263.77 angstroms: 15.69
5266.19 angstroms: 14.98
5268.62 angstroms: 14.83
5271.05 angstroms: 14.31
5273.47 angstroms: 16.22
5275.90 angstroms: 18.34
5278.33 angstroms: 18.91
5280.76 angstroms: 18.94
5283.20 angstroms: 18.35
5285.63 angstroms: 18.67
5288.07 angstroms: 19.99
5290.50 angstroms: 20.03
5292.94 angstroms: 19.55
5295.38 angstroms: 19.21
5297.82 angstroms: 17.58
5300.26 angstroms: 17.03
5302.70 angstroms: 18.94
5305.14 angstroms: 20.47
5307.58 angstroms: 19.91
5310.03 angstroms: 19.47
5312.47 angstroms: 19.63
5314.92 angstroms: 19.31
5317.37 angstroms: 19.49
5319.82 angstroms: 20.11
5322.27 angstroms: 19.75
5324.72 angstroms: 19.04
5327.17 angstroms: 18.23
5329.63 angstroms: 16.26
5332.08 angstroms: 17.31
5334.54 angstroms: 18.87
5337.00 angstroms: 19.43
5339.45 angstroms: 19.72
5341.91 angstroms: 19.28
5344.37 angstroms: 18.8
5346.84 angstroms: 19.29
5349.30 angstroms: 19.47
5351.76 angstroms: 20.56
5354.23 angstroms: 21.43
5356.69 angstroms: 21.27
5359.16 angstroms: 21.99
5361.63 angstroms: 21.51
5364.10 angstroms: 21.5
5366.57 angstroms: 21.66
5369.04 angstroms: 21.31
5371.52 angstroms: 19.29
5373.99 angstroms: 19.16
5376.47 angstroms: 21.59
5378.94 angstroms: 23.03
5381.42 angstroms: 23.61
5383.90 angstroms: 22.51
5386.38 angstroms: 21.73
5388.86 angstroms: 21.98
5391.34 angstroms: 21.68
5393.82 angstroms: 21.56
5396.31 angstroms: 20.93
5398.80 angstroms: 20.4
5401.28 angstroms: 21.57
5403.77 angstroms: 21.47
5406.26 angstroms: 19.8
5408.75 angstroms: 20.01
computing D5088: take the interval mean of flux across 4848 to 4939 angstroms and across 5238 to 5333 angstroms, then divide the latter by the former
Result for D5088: 1.25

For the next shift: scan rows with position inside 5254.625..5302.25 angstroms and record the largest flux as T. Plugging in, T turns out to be 20.03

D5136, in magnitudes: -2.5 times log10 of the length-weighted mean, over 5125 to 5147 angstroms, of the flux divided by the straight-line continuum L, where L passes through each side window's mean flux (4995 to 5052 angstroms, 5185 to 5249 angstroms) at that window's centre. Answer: 0.11 mag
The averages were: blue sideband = 13.2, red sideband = 15.1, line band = 12.9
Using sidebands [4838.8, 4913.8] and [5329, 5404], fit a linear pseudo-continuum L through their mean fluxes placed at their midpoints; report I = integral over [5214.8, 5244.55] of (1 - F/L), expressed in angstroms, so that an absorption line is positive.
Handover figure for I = 2.07 angstroms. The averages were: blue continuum 14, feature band 17.5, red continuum 20.7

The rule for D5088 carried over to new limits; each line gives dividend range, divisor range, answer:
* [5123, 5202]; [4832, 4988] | 0.86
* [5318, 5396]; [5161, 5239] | 1.53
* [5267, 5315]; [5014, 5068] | 1.42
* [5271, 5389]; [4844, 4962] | 1.35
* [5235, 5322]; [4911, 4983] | 1.24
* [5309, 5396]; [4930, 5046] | 1.48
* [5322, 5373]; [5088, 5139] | 1.57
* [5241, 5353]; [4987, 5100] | 1.40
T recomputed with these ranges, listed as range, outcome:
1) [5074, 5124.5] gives 14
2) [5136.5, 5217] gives 15.65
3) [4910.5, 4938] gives 17.1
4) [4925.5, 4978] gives 17.63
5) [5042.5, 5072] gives 14.88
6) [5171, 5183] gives 10.35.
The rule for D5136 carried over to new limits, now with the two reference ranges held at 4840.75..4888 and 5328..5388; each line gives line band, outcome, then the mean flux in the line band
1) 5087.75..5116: 0.32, 12.6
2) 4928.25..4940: -0.11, 16.1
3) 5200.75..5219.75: 0.41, 12.7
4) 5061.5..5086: 0.27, 12.9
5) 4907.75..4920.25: -0.09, 15.5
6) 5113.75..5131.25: 0.34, 12.5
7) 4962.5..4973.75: 0.19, 12.6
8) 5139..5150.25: 0.30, 13.3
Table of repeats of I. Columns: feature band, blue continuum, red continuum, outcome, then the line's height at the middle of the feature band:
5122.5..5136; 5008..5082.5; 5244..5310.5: 2.3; 14.8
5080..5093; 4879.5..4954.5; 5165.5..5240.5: 1.0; 14.1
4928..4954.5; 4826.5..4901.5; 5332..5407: -2.8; 14.6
